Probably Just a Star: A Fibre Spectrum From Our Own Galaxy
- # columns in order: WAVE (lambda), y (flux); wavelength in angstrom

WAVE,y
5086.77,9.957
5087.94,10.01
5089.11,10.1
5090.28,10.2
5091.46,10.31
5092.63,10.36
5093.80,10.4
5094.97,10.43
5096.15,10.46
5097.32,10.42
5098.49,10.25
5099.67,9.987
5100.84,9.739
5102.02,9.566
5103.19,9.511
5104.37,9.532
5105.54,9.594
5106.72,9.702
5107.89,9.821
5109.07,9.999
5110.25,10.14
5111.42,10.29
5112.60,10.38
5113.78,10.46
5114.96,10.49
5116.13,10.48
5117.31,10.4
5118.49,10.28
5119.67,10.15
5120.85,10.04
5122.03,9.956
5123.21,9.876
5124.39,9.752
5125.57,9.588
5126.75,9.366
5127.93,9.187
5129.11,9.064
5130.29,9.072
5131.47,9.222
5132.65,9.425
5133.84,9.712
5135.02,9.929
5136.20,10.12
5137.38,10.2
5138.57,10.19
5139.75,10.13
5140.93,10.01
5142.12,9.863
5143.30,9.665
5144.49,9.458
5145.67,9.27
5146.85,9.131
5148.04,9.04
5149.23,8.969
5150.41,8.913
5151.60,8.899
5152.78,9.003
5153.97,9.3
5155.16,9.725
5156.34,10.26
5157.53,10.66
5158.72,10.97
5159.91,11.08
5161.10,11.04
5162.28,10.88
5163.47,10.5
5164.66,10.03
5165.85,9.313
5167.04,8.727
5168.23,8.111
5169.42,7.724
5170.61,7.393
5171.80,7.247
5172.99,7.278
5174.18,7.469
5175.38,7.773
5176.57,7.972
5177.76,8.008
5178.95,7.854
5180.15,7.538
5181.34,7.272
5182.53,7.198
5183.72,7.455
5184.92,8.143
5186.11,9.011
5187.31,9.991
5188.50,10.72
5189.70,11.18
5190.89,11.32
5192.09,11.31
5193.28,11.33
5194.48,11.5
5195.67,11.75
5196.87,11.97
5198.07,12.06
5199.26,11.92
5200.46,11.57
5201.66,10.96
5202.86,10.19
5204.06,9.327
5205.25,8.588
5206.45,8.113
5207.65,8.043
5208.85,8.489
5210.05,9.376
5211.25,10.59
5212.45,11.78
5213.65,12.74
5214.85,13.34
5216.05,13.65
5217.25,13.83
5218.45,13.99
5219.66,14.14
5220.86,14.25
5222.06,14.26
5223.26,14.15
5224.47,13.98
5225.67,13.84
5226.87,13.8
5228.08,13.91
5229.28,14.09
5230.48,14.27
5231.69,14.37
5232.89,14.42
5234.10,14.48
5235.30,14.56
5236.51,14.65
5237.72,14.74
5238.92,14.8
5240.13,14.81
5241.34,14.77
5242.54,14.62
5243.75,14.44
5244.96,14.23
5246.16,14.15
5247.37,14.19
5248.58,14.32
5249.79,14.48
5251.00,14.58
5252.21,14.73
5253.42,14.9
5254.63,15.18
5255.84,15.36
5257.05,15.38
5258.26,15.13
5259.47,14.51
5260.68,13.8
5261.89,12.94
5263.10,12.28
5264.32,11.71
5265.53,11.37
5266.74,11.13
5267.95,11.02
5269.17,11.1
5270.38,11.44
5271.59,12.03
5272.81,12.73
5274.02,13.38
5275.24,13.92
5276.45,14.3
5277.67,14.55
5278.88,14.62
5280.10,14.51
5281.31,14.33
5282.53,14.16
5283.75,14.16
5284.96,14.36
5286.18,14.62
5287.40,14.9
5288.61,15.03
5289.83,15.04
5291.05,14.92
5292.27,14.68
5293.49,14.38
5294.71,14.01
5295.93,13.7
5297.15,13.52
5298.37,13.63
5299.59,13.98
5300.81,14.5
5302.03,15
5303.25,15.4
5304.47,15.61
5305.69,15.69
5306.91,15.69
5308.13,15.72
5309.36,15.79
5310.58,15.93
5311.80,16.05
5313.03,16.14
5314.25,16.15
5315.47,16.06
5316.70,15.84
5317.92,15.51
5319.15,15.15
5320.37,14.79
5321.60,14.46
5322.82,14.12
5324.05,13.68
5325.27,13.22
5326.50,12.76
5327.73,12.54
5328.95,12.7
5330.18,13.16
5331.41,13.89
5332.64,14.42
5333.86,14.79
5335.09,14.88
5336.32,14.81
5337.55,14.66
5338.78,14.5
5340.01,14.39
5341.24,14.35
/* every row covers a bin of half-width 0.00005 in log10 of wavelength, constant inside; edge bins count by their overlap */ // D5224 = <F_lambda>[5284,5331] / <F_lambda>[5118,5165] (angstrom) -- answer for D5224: 1.50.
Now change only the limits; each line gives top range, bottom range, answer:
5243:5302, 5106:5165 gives 1.41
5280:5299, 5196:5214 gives 1.39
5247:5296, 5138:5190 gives 1.52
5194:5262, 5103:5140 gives 1.34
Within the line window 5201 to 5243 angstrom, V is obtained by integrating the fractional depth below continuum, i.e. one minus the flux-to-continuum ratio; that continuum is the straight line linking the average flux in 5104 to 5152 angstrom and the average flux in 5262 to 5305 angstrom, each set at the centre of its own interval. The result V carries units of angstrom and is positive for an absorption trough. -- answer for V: -2.3 angstrom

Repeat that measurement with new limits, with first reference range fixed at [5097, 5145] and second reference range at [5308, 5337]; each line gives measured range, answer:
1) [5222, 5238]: -2.3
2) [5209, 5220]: -0.3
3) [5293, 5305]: -0.2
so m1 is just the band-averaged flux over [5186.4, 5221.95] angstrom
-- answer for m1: 11.3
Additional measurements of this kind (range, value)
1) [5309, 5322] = 15.6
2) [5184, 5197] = 10.6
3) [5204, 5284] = 13.4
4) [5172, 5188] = 7.92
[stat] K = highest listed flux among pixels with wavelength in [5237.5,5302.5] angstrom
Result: 15.38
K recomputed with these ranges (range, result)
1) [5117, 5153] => 10.4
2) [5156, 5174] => 11.08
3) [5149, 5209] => 12.06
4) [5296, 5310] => 15.79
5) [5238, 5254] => 14.9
